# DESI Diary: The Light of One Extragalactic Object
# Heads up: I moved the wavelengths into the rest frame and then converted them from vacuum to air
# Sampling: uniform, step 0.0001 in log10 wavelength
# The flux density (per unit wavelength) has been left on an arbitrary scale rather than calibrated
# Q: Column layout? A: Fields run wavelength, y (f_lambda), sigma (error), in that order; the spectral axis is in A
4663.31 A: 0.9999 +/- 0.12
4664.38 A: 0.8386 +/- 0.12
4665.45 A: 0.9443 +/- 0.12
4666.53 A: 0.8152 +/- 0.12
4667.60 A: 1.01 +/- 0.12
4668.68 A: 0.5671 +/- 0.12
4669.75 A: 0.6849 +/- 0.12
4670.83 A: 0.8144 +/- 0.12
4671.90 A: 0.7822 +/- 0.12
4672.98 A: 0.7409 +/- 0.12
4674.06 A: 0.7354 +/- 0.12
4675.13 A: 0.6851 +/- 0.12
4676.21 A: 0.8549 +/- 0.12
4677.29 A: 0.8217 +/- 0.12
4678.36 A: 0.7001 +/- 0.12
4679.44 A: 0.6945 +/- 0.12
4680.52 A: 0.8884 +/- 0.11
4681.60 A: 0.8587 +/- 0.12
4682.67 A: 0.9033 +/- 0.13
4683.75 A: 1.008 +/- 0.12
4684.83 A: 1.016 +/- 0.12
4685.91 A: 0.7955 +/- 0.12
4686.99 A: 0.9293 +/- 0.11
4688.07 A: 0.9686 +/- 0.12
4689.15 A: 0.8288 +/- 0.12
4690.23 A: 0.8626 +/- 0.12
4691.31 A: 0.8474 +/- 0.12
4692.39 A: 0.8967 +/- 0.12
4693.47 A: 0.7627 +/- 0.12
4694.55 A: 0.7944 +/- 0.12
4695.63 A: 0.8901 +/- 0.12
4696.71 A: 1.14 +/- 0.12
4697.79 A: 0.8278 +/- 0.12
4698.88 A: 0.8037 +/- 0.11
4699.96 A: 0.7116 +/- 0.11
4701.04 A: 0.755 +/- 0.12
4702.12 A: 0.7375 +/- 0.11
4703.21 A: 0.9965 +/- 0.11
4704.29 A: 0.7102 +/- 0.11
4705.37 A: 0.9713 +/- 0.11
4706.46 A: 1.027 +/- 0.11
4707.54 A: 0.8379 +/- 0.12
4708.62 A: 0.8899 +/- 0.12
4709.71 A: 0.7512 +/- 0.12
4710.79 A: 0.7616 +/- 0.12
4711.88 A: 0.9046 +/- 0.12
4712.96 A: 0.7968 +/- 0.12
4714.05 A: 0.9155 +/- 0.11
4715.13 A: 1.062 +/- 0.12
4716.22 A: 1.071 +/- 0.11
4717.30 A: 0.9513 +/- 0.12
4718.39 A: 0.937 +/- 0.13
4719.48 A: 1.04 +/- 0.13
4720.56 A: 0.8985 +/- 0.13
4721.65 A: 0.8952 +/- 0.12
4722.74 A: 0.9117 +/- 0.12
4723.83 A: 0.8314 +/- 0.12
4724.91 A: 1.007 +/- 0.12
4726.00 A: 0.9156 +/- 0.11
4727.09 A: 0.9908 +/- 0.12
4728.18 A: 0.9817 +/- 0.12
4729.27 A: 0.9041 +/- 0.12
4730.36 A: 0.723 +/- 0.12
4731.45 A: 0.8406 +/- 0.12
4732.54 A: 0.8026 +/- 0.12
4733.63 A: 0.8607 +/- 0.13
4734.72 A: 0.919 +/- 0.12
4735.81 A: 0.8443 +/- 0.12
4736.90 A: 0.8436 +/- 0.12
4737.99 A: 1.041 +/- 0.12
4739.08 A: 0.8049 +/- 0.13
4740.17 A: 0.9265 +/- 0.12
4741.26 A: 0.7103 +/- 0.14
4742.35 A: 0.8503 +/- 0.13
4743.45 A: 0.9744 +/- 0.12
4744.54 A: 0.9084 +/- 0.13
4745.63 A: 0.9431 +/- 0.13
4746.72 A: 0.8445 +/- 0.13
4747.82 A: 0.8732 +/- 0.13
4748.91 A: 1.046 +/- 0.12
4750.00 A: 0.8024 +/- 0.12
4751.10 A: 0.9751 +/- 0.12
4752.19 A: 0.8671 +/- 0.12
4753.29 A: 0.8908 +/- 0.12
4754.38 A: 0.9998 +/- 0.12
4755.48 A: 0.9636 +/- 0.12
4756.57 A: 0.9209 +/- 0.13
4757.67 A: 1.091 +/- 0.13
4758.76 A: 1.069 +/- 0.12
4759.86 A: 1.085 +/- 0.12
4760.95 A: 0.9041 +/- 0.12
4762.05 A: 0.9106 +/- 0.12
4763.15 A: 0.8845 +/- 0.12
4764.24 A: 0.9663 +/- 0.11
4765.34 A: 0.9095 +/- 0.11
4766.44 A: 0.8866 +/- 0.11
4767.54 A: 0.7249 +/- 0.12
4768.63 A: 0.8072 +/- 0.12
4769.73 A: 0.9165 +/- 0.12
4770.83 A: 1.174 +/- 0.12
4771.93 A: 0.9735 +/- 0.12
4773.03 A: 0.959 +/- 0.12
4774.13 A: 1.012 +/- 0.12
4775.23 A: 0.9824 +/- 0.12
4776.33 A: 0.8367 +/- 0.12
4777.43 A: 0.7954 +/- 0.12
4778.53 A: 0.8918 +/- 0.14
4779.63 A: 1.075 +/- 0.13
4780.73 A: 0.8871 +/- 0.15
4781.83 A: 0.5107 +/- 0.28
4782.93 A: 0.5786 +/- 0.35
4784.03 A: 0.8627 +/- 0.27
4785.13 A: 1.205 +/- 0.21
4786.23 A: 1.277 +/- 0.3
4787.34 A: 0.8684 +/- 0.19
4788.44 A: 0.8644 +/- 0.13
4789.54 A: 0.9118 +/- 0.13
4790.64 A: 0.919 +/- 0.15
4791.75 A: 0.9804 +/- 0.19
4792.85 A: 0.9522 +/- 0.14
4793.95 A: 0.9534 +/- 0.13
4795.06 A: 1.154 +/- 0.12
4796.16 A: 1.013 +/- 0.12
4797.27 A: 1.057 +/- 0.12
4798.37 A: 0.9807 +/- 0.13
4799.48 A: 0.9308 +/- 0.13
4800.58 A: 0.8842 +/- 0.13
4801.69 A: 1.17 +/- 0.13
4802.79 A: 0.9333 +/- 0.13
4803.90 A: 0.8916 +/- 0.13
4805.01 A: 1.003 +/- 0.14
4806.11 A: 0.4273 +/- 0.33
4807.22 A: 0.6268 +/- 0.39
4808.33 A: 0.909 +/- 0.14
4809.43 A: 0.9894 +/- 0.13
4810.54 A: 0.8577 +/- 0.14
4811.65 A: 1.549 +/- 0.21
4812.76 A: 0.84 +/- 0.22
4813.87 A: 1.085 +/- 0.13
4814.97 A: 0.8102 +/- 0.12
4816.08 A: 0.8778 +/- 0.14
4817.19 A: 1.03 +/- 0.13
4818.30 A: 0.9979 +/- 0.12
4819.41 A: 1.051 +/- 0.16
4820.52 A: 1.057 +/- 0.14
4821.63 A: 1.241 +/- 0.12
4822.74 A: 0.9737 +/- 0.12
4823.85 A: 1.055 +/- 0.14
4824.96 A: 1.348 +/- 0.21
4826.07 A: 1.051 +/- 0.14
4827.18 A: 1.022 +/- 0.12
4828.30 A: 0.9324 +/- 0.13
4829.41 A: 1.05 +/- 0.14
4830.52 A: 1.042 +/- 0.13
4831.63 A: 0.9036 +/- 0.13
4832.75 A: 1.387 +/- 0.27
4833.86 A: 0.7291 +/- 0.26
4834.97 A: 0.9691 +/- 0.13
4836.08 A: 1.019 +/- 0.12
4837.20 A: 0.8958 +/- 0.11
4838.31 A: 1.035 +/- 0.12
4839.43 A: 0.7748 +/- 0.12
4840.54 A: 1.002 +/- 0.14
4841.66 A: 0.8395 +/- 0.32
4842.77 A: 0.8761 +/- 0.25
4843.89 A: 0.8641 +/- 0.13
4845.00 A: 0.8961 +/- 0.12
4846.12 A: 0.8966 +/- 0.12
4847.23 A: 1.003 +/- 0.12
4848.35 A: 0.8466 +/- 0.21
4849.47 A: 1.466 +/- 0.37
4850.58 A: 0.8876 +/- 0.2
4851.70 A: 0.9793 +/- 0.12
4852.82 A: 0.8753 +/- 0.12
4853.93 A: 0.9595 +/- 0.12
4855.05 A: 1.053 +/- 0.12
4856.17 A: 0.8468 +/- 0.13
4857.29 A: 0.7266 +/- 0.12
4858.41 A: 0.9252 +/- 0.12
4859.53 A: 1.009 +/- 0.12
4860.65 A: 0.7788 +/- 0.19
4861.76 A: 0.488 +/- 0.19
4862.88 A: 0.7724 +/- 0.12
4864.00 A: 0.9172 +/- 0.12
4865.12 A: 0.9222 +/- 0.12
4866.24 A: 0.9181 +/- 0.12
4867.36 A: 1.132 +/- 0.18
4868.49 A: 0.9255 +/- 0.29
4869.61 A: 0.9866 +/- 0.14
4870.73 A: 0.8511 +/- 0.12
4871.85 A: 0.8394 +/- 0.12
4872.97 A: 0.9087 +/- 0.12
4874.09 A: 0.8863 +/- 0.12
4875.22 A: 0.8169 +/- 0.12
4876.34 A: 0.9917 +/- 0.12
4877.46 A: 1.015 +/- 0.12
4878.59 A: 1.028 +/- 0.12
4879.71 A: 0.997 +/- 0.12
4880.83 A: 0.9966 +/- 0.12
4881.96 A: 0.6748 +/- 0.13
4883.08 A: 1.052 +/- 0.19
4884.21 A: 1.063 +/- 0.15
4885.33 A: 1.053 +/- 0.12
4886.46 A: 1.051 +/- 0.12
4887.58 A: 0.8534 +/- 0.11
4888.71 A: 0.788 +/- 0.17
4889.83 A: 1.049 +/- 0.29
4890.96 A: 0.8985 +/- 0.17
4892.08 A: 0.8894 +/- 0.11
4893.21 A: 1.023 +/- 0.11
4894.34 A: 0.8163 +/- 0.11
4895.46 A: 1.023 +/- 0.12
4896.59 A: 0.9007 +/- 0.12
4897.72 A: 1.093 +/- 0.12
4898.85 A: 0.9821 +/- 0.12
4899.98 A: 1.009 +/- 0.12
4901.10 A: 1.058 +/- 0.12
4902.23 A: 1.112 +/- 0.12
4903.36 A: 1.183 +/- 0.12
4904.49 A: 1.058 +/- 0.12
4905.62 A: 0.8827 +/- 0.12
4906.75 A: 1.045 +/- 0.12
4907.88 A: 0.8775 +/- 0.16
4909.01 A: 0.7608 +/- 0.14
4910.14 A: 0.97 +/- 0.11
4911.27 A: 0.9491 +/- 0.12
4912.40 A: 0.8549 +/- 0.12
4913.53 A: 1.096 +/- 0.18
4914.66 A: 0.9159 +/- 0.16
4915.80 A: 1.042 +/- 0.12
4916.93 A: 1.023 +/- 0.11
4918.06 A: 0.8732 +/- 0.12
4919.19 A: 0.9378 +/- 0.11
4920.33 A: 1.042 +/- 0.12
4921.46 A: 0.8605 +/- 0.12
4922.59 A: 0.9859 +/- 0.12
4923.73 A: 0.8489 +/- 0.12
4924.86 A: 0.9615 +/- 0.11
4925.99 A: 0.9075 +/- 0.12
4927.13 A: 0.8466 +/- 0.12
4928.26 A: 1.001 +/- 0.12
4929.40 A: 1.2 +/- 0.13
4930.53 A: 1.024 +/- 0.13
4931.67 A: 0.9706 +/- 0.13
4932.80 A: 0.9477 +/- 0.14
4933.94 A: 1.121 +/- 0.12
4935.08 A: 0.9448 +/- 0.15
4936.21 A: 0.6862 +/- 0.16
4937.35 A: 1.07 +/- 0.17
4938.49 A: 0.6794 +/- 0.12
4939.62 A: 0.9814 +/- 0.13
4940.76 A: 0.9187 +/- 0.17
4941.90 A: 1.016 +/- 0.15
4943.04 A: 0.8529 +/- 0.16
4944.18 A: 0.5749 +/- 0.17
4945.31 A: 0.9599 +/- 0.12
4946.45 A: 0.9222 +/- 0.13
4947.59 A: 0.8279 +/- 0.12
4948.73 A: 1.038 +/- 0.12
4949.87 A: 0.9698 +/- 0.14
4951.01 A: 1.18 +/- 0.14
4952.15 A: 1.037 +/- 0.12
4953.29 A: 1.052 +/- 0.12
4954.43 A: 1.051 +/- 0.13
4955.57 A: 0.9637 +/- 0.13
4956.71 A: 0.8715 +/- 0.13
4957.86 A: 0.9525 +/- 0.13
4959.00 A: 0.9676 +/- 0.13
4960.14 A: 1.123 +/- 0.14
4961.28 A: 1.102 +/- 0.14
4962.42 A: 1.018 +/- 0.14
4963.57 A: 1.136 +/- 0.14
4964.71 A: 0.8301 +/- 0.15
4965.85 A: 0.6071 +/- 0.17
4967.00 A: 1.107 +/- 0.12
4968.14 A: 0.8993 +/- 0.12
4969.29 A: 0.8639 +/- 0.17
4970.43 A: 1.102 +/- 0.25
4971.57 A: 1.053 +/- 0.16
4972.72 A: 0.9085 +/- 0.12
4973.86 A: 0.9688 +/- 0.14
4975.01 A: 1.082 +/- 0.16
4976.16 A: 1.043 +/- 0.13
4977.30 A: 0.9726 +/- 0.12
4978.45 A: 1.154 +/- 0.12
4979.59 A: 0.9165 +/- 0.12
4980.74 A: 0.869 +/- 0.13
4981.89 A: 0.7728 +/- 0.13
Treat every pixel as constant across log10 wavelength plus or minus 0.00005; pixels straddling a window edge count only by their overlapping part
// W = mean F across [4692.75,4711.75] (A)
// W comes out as 0.847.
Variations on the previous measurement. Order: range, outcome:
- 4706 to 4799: 0.921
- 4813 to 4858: 0.983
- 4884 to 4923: 0.971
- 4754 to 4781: 0.945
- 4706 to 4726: 0.916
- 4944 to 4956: 0.975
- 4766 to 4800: 0.934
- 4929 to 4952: 0.944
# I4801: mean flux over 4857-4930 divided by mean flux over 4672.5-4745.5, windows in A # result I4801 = 1.08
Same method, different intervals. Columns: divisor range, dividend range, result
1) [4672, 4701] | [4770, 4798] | 1.13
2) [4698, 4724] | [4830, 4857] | 1.09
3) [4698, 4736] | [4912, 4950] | 1.06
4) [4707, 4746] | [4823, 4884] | 1.06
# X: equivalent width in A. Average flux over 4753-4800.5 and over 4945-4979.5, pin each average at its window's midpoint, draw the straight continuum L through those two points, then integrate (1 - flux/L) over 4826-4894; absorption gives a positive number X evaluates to 1.8 A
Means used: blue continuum 0.943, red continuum 0.991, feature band 0.938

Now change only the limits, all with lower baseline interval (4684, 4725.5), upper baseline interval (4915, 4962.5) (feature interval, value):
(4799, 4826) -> -1.77 A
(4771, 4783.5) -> 0.51 A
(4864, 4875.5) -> 0.22 A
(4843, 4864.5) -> 0.68 A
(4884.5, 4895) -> 0.06 A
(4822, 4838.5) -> -1.83 A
